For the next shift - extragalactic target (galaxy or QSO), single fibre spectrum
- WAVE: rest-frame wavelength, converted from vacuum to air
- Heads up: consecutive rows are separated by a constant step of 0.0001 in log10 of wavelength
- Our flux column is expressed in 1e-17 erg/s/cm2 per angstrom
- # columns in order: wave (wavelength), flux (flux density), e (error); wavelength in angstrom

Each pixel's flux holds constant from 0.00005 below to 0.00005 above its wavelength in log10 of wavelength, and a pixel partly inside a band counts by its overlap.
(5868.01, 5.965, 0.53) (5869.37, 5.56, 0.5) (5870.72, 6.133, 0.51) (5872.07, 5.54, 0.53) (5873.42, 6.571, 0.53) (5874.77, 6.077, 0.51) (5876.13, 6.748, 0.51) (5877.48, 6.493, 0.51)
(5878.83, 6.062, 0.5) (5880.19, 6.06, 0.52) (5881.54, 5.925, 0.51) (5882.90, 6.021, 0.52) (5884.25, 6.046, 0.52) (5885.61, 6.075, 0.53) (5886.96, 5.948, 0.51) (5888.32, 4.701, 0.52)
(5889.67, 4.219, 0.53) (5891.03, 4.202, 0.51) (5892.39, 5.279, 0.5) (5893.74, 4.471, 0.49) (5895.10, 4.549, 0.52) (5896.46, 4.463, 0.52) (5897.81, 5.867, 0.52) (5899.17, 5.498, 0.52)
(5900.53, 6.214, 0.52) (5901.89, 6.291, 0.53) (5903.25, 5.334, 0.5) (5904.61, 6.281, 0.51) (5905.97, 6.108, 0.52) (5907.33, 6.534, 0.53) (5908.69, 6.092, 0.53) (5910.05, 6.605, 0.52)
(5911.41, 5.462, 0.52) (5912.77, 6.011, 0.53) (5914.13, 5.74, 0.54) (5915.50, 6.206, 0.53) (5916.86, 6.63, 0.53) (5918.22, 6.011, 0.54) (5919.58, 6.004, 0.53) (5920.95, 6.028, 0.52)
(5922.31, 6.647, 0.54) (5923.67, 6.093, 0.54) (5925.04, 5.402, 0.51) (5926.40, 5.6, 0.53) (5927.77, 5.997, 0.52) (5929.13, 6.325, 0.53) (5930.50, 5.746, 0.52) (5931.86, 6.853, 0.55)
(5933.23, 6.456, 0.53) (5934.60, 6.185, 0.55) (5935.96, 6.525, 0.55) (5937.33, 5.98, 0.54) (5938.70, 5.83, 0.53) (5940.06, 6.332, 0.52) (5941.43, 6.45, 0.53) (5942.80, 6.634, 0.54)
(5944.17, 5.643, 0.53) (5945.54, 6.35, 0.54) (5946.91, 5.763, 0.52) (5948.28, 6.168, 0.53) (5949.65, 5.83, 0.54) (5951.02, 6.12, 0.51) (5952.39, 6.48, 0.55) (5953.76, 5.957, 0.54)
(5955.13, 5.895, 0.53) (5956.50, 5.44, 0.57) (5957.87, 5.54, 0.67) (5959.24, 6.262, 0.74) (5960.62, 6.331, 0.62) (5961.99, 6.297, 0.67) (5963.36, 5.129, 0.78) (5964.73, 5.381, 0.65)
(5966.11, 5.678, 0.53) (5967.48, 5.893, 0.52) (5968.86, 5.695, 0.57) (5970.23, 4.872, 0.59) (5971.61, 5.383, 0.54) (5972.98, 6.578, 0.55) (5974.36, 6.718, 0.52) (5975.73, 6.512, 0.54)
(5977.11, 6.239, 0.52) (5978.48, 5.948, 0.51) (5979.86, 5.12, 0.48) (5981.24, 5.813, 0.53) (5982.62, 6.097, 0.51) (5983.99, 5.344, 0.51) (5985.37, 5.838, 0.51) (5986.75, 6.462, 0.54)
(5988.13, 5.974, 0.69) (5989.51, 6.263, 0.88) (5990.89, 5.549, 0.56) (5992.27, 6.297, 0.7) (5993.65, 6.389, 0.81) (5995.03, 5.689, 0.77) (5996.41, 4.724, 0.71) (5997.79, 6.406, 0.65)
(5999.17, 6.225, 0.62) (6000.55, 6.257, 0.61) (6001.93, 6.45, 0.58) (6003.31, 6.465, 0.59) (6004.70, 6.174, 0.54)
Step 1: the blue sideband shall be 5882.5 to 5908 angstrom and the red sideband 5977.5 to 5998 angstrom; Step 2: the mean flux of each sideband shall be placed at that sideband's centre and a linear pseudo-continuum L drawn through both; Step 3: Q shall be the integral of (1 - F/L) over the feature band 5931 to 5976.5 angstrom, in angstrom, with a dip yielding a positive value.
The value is -2.6 angstrom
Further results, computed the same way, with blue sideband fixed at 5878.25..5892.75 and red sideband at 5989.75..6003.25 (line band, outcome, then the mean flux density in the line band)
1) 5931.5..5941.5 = -0.97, 6.3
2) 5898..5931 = -2.31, 6.03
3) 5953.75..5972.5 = 0.56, 5.7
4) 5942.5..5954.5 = -0.59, 6.09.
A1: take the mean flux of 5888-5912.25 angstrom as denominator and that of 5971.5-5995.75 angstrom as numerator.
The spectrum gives 1.10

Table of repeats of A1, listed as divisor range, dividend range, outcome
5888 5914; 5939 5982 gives 1.08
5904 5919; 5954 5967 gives 0.94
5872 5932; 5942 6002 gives 1.02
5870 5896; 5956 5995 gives 1.05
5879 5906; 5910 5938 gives 1.12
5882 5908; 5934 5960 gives 1.11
